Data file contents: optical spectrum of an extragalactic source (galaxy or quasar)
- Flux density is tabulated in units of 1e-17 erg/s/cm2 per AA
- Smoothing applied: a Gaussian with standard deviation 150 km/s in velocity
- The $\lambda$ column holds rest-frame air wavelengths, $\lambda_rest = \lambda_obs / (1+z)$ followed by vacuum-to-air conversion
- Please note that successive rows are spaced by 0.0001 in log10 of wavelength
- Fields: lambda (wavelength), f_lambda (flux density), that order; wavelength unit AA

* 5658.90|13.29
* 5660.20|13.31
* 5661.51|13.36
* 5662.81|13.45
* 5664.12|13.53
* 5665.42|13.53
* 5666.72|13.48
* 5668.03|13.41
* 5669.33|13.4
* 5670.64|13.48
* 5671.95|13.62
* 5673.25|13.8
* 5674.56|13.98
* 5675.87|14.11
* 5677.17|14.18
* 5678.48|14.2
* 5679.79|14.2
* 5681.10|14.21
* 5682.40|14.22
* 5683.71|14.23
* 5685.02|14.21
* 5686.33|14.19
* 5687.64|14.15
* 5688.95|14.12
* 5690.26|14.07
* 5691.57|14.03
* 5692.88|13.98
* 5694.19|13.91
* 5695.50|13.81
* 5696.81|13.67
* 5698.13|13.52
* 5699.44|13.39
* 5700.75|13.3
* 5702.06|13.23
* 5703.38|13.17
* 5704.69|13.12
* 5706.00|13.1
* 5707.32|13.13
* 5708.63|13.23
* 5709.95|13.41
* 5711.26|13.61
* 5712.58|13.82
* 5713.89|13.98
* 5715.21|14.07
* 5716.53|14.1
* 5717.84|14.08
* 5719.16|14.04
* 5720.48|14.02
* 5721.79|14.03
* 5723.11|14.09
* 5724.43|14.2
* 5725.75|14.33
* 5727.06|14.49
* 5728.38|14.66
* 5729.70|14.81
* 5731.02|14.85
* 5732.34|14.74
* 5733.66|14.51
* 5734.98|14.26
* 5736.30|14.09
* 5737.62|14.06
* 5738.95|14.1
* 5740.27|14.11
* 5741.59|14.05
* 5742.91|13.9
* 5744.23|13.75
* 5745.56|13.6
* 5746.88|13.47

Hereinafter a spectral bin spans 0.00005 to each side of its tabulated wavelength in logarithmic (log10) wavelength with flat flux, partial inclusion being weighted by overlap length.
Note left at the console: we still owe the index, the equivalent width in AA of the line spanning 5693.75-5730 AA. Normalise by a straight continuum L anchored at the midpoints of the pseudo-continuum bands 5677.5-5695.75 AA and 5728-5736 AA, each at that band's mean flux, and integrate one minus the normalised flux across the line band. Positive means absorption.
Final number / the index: 1.5 AA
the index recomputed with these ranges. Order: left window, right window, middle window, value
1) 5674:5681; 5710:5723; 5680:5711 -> 0.7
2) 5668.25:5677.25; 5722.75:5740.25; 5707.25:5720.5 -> 0.4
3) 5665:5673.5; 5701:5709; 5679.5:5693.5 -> -0.8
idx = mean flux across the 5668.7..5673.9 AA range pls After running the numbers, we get 13.6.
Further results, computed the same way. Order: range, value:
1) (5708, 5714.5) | 13.6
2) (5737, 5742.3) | 14.1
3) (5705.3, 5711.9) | 13.3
